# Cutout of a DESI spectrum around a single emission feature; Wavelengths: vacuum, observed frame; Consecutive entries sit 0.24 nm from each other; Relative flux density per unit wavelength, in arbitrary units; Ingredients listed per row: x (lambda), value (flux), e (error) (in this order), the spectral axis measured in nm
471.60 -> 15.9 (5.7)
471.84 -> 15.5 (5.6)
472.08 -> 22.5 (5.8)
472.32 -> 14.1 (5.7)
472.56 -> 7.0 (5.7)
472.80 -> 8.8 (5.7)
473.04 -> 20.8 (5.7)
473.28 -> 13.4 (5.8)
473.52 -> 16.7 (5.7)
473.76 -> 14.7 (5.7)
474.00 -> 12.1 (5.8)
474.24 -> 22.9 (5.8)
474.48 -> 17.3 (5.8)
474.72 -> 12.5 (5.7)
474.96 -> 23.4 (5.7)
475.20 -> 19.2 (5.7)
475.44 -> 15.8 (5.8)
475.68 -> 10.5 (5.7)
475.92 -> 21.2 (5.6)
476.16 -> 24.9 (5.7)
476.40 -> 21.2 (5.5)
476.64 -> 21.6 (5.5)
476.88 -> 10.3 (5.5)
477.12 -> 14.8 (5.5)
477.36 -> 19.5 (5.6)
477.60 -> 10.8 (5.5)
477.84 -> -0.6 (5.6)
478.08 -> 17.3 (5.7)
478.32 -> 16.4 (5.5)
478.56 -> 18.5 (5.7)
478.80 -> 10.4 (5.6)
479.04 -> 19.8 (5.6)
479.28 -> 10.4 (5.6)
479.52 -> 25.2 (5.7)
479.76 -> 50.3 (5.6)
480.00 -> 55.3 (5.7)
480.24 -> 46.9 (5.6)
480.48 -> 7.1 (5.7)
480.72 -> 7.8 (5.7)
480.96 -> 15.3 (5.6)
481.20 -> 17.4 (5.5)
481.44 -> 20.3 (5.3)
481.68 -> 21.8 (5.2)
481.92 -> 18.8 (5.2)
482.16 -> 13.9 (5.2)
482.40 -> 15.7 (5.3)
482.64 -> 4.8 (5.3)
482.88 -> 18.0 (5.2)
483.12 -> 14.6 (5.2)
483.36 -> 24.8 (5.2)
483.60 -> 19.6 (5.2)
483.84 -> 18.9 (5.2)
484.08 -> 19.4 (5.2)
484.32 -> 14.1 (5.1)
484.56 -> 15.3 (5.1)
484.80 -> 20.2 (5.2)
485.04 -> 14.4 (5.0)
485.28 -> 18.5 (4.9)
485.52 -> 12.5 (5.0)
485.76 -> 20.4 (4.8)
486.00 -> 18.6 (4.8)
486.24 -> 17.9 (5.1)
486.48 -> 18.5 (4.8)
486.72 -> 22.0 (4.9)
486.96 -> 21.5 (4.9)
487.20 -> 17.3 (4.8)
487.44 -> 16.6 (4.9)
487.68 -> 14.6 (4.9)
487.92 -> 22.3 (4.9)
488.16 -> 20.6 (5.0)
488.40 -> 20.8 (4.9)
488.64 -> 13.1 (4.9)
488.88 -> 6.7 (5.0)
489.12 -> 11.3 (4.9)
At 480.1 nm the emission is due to [O II] 3727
